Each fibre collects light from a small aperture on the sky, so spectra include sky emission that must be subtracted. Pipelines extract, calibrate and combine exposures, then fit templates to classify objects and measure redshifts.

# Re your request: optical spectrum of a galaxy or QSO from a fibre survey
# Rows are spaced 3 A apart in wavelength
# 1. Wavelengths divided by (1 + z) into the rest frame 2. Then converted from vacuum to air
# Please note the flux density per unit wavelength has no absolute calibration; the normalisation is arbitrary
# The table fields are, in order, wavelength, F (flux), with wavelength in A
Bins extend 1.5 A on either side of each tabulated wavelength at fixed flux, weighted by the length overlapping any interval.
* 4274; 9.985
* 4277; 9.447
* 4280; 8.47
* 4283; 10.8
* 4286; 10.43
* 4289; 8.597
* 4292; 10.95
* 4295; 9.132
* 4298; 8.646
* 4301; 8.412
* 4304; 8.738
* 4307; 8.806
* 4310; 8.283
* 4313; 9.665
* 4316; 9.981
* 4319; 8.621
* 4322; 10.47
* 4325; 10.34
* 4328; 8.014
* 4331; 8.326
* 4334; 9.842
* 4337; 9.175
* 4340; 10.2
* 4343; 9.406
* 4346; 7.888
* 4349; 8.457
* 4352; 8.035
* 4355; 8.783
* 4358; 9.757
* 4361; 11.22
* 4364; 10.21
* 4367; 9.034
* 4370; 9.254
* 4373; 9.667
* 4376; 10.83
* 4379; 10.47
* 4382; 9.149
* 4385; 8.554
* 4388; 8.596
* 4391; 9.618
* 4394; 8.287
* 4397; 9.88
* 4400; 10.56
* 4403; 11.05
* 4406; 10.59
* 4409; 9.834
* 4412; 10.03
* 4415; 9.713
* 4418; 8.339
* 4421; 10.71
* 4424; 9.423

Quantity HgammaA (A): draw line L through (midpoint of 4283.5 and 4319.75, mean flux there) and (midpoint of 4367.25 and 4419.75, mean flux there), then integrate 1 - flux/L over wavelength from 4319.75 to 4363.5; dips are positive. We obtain 0.6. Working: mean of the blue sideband 9.24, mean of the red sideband 9.66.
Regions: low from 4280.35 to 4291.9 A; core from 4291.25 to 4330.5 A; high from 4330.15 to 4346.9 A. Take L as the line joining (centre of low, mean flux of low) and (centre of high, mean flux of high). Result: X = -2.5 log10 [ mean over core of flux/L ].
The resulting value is 0.05 mag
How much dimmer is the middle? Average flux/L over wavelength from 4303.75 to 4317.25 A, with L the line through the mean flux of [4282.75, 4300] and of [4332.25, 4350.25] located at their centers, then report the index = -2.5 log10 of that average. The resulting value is 0.04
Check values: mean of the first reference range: 9.64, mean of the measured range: 9.11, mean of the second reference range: 9.16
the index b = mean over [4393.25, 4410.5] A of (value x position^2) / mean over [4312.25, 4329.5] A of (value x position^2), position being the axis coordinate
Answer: 1.10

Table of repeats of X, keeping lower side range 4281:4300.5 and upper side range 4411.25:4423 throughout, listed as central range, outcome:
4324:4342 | 0.04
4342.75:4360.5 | 0.10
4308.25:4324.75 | 0.02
